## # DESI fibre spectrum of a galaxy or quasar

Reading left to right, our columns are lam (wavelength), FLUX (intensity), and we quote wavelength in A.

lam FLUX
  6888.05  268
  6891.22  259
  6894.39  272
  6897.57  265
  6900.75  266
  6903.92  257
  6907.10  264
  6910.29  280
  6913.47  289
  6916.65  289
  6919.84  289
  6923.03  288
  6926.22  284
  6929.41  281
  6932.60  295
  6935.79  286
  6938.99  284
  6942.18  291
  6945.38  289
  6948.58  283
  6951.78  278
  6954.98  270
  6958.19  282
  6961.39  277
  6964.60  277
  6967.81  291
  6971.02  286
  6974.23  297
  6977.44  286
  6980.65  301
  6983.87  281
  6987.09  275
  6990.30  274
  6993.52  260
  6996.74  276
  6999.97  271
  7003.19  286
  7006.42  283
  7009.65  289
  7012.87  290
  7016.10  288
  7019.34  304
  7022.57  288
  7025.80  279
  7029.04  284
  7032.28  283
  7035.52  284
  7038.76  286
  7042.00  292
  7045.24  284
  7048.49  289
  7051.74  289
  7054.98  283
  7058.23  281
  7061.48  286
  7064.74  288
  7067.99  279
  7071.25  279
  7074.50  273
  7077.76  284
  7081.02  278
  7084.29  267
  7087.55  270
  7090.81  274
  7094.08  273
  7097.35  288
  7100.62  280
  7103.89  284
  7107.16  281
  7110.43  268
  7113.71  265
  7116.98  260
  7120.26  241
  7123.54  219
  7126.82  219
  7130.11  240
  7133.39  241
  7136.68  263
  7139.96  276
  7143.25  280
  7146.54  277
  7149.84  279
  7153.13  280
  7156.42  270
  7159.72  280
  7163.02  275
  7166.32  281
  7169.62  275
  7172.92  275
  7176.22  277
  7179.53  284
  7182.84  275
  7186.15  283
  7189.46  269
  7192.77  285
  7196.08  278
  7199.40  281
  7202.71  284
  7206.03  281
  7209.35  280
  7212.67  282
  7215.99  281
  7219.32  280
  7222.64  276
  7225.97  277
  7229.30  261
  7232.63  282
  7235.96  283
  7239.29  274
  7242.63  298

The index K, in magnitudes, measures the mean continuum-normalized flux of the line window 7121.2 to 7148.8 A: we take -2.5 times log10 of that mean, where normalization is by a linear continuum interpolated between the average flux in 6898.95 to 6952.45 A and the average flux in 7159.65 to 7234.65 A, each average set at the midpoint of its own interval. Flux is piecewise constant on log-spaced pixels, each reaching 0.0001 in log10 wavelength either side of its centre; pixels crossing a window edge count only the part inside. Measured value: 0.11 mag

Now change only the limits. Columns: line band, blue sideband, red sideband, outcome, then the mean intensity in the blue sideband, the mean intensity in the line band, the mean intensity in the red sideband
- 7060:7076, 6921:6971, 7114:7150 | -0.07 mag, 284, 281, 253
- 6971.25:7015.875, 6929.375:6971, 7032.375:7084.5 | 0.00 mag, 284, 283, 283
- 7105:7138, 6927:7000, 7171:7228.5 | 0.12 mag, 282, 250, 279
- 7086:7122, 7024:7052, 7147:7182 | 0.04 mag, 285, 271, 277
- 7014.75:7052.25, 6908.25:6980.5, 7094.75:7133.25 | -0.06 mag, 285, 287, 258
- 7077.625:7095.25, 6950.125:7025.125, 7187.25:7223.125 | 0.03 mag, 283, 273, 280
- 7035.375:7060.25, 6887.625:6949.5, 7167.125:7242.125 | -0.03 mag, 279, 286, 279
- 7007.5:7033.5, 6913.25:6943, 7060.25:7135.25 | -0.05 mag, 287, 288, 267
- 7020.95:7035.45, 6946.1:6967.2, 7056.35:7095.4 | -0.02 mag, 279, 284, 278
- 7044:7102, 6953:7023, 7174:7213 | 0.01 mag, 283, 280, 280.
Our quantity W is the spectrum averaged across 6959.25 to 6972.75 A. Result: 283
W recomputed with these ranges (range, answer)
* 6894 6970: 280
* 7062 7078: 281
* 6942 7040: 283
